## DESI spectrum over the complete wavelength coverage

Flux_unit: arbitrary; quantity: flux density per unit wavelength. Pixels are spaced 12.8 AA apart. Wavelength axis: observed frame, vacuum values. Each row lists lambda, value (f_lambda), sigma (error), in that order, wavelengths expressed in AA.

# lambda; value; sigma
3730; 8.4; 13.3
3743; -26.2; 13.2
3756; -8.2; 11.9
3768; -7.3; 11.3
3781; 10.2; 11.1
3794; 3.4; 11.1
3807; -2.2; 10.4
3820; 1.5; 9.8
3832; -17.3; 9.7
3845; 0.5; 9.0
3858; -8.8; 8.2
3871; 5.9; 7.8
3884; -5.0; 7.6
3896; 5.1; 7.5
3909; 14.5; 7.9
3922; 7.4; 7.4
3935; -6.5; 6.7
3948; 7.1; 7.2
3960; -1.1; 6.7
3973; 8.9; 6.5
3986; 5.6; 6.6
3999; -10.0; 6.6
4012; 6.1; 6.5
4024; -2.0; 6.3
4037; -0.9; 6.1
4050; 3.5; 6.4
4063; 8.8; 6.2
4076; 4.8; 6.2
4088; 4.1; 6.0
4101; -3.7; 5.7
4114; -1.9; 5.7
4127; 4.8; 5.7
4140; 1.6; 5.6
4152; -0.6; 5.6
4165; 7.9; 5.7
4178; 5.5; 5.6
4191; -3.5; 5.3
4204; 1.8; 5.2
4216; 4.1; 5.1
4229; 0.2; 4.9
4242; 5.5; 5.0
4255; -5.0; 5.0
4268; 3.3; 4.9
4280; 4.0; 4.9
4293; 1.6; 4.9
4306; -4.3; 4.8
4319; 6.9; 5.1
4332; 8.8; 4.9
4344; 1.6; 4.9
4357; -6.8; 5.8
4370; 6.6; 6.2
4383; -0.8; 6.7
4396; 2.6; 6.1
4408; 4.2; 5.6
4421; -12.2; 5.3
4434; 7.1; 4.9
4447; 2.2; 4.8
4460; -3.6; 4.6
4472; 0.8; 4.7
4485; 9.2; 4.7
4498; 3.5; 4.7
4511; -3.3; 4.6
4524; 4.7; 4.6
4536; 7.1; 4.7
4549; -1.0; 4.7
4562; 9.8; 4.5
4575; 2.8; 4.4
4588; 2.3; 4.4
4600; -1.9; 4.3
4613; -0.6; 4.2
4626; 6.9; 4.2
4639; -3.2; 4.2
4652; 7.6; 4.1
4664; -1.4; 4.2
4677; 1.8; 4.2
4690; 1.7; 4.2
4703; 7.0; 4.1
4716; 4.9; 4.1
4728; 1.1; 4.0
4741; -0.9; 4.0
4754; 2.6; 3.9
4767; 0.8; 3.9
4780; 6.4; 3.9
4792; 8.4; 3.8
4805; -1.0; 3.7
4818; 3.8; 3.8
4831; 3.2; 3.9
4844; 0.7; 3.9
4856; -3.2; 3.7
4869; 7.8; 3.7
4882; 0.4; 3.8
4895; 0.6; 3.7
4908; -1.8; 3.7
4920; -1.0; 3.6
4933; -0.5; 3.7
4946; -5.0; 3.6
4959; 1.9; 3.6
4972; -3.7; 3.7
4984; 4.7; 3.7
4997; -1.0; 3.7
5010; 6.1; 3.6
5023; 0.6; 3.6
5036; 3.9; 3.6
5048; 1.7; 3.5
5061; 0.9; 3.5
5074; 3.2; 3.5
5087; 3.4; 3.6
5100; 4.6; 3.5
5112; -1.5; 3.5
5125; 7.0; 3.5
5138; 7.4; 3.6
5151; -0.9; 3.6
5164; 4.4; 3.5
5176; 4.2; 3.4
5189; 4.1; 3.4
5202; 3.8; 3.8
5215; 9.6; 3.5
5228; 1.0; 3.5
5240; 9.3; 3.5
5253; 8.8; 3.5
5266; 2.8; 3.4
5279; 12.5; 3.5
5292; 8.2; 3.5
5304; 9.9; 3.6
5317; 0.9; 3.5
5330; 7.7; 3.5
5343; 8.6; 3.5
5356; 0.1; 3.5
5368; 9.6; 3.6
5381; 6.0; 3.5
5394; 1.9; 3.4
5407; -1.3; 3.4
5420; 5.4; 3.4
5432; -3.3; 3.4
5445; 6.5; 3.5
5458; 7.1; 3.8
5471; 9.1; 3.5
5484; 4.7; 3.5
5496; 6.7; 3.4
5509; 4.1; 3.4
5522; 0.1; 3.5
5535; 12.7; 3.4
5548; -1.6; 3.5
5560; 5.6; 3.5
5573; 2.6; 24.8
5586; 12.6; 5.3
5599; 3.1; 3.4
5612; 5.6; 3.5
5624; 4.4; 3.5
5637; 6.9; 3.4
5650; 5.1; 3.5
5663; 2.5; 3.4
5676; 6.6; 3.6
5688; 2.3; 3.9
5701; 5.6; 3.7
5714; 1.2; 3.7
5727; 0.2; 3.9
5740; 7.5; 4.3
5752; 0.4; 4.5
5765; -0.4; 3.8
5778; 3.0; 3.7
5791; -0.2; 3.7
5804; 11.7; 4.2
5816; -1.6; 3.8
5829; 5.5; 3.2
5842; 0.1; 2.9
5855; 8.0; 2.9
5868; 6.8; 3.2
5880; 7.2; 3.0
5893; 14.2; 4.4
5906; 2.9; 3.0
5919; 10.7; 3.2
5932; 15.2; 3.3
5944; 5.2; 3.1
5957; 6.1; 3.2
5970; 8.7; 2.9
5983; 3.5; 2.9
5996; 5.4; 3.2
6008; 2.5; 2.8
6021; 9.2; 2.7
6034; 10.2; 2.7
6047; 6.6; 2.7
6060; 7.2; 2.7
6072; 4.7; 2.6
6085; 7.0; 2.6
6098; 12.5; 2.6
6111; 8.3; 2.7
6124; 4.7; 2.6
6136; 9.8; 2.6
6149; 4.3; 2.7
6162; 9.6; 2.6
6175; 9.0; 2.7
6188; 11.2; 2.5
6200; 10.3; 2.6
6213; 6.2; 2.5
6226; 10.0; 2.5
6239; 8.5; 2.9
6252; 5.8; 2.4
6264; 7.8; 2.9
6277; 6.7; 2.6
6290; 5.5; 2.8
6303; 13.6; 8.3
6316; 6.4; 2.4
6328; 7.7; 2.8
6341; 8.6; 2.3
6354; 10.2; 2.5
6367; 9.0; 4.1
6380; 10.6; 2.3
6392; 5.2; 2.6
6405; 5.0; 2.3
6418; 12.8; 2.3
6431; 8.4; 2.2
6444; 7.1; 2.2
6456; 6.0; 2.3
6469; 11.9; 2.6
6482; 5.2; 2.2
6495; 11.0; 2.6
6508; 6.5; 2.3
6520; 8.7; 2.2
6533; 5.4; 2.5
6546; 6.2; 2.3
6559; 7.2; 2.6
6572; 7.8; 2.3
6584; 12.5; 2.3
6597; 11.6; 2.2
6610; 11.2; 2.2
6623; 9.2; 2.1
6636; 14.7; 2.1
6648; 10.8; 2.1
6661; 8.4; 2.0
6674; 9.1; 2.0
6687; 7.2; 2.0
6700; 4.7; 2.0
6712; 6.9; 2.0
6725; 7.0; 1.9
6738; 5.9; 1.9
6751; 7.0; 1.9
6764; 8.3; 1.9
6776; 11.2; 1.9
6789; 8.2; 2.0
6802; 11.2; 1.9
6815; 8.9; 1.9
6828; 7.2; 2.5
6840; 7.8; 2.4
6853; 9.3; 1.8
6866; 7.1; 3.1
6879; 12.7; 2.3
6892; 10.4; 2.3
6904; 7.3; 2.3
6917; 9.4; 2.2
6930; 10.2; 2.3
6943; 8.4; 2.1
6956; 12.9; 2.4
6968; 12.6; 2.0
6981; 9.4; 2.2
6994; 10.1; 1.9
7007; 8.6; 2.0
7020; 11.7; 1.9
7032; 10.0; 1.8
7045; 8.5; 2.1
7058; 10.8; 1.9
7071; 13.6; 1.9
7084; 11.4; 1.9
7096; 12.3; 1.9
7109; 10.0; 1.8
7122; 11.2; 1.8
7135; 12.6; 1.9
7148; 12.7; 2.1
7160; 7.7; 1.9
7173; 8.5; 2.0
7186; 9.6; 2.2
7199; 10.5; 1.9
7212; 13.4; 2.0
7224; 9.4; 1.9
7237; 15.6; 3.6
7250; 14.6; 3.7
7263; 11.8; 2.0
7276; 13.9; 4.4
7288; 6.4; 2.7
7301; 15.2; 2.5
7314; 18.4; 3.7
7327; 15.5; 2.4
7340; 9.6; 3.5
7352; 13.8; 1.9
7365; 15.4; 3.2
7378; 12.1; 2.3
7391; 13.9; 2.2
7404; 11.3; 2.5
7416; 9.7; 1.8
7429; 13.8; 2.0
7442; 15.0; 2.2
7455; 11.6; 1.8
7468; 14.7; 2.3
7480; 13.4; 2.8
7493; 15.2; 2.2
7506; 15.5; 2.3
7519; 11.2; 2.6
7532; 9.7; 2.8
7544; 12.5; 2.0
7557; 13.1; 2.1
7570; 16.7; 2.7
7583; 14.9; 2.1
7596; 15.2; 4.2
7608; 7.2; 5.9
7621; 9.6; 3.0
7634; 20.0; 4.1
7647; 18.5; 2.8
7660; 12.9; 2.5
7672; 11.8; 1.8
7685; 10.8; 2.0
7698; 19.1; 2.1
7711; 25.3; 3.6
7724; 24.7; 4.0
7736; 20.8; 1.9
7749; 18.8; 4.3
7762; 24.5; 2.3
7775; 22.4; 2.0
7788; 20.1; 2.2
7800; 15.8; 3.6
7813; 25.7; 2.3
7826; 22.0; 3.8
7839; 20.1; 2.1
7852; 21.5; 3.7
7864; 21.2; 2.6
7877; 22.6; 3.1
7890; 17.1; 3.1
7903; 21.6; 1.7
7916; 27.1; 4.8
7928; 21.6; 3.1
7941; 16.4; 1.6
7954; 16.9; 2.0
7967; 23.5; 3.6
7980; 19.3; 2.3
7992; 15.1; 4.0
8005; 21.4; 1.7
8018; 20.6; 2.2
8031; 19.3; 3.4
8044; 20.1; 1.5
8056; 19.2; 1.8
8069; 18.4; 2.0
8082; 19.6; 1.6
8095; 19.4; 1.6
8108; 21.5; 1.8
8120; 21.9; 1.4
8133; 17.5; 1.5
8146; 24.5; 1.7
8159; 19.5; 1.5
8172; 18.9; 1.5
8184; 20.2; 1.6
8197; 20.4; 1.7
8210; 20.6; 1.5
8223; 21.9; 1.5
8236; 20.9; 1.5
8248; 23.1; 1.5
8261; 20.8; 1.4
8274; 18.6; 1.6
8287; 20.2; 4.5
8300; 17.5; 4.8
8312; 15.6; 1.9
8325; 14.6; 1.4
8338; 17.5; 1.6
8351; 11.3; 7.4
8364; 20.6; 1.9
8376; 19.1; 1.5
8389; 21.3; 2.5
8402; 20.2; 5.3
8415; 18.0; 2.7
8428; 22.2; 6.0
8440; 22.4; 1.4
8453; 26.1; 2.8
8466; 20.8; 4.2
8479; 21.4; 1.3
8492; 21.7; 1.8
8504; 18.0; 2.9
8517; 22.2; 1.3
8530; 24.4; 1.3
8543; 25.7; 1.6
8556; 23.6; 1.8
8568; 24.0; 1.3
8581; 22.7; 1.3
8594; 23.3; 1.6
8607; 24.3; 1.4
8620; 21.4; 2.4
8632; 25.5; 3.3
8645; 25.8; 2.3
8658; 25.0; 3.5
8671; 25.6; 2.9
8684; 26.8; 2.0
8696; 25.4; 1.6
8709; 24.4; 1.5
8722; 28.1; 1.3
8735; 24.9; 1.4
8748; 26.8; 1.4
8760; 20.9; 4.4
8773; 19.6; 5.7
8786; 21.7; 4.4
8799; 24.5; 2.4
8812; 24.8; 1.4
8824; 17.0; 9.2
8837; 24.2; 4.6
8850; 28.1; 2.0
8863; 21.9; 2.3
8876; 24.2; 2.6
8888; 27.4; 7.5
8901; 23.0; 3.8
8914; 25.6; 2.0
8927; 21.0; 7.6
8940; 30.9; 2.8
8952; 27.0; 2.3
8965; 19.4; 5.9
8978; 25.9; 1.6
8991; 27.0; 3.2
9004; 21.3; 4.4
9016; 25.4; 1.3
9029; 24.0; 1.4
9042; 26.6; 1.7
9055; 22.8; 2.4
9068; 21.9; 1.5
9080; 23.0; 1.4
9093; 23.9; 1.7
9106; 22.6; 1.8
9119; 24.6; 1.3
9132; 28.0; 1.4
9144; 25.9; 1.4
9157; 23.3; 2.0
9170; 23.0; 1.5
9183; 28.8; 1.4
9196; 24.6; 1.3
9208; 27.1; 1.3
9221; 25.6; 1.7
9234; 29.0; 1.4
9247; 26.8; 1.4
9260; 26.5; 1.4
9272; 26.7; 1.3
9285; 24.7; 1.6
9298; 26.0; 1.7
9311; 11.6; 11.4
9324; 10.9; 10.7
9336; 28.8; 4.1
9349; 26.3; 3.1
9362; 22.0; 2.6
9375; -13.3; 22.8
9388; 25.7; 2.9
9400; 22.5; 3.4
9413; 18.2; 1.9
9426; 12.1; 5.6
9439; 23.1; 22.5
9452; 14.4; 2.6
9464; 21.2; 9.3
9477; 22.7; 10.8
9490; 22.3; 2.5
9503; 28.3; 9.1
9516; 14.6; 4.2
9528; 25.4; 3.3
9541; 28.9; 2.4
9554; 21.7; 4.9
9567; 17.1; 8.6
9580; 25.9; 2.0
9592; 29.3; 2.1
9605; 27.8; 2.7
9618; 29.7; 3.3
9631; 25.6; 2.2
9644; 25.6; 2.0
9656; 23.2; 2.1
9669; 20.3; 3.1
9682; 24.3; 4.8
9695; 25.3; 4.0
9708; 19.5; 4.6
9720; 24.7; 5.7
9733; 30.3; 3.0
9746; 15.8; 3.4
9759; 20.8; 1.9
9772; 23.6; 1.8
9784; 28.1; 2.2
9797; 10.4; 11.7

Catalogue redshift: 0.934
